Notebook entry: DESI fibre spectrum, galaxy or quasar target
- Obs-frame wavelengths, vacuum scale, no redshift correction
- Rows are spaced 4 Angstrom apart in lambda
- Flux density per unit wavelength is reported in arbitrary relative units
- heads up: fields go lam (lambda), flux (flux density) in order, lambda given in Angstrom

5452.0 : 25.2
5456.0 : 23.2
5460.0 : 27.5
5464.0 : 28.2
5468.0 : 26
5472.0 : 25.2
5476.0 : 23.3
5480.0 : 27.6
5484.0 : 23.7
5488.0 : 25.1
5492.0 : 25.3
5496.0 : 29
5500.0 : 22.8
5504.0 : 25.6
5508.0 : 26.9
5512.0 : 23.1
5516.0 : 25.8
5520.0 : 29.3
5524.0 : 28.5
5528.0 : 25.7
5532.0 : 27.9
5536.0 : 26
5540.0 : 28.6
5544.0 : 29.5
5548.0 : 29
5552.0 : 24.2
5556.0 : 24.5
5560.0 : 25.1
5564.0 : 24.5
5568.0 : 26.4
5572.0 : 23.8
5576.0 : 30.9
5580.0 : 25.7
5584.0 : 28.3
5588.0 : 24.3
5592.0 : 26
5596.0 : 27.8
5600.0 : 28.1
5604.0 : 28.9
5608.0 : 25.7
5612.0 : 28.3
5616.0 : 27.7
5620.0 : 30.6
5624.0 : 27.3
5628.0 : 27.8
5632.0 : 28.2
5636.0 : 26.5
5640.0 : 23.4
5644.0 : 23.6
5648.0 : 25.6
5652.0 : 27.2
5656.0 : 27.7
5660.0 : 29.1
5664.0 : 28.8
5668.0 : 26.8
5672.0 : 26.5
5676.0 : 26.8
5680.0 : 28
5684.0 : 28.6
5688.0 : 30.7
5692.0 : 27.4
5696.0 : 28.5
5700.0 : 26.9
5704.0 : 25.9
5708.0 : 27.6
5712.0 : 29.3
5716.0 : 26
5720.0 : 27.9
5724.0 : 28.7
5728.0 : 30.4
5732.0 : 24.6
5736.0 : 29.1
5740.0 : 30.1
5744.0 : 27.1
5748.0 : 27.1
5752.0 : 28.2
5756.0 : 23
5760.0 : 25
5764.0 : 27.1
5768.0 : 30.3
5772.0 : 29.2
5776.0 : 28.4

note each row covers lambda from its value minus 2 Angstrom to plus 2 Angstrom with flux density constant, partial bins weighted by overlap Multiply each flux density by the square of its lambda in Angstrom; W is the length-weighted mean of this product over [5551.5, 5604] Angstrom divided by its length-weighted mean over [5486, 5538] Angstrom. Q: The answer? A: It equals 1.0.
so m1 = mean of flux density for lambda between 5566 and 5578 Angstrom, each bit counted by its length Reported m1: 27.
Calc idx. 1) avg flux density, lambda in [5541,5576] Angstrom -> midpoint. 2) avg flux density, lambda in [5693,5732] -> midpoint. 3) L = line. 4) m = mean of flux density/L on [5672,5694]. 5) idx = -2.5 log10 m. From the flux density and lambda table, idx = -0.03 mag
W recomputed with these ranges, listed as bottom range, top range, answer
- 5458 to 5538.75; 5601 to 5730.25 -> 1.12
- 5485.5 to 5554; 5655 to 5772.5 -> 1.12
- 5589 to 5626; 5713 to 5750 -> 1.05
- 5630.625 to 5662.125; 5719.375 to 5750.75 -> 1.10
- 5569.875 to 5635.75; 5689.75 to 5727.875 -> 1.05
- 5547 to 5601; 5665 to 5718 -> 1.10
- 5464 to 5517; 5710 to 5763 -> 1.18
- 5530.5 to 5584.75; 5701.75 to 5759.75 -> 1.09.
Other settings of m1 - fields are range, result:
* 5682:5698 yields 28.8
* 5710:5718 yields 27.6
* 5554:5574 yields 24.9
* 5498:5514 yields 24.6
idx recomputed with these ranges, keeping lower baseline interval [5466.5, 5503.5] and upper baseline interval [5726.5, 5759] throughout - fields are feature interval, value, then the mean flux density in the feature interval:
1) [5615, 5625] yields -0.09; 28.7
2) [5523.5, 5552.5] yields -0.07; 27.5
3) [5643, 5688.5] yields -0.03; 27.4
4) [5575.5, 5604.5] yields -0.04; 27.3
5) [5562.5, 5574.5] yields 0.03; 25.2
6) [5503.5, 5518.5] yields 0.00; 25.5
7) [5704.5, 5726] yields -0.03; 27.8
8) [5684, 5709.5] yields -0.04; 27.9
